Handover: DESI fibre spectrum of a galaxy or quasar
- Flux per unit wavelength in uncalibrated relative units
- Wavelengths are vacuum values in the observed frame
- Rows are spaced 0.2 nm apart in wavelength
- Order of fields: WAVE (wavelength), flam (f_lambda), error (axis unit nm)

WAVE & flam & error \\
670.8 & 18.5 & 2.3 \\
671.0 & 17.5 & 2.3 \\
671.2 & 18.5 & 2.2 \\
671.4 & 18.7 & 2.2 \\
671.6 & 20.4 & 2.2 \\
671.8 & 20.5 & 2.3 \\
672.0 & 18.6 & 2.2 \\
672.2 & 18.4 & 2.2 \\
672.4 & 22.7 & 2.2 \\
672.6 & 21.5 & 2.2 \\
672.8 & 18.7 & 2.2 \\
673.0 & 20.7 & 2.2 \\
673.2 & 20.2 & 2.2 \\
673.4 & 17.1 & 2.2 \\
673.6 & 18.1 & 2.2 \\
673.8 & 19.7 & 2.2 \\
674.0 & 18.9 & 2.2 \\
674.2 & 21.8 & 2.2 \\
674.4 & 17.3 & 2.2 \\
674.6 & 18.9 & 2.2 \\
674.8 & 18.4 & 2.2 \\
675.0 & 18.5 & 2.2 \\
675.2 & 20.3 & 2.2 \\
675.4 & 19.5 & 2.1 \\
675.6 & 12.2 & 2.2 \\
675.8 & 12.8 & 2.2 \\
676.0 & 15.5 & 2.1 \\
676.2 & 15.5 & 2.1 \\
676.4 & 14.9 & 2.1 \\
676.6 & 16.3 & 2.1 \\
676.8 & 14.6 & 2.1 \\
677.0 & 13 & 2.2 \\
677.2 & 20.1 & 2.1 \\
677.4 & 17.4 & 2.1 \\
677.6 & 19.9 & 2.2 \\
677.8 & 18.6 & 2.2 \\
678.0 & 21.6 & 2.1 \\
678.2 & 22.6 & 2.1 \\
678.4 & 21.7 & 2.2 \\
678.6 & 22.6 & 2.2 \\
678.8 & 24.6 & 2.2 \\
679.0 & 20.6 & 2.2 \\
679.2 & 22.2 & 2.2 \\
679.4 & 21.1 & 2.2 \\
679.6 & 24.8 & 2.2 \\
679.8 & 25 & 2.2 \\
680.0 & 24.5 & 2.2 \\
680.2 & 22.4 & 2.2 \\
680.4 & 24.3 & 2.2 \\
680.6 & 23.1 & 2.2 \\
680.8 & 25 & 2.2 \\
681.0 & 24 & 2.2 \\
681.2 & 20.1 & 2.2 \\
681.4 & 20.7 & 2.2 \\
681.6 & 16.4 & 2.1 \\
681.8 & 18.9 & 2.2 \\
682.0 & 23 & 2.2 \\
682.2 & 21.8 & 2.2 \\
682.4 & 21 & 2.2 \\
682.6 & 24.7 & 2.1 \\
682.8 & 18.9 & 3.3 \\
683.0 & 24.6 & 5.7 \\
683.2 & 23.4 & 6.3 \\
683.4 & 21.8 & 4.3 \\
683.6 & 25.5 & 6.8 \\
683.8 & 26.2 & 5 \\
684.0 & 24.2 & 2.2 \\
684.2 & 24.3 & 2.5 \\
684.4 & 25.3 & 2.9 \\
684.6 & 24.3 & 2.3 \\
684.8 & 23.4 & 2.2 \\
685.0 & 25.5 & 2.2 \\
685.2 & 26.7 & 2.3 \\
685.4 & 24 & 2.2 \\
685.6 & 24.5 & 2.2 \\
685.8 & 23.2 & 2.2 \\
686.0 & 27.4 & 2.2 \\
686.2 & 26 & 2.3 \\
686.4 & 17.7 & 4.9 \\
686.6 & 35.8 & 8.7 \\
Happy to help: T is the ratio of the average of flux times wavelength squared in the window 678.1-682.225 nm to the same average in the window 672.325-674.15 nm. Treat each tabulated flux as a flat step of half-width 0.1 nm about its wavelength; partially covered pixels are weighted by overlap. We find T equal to 1.2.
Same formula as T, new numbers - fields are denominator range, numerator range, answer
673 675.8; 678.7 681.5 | 1.27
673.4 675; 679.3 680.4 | 1.27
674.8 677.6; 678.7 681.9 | 1.38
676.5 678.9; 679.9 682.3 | 1.14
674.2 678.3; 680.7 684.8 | 1.32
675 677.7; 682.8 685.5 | 1.52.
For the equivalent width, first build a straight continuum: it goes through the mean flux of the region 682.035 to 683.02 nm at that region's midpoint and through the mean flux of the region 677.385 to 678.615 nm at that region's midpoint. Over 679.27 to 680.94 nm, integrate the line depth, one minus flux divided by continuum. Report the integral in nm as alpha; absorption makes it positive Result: -0.19 nm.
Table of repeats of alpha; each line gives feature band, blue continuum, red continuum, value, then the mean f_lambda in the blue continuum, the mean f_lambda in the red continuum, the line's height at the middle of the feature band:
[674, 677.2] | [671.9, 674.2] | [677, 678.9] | 0.523 nm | 19.6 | 20.6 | 20.1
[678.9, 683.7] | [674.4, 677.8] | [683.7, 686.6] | -0.235 nm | 16.8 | 24.9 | 21.4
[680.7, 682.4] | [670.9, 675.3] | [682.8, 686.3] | 0.143 nm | 19.3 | 24.6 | 23.2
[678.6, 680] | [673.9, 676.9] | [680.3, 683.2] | -0.214 nm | 17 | 21.9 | 20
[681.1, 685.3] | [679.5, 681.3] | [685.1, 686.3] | 0.287 nm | 23.7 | 25.3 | 24.5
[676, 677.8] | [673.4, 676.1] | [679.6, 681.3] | 0.315 nm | 17.8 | 23.6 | 20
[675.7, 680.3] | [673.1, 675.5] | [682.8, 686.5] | 0.289 nm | 19.1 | 24.2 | 20.9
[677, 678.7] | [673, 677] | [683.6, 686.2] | -0.046 nm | 17.4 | 25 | 19.6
